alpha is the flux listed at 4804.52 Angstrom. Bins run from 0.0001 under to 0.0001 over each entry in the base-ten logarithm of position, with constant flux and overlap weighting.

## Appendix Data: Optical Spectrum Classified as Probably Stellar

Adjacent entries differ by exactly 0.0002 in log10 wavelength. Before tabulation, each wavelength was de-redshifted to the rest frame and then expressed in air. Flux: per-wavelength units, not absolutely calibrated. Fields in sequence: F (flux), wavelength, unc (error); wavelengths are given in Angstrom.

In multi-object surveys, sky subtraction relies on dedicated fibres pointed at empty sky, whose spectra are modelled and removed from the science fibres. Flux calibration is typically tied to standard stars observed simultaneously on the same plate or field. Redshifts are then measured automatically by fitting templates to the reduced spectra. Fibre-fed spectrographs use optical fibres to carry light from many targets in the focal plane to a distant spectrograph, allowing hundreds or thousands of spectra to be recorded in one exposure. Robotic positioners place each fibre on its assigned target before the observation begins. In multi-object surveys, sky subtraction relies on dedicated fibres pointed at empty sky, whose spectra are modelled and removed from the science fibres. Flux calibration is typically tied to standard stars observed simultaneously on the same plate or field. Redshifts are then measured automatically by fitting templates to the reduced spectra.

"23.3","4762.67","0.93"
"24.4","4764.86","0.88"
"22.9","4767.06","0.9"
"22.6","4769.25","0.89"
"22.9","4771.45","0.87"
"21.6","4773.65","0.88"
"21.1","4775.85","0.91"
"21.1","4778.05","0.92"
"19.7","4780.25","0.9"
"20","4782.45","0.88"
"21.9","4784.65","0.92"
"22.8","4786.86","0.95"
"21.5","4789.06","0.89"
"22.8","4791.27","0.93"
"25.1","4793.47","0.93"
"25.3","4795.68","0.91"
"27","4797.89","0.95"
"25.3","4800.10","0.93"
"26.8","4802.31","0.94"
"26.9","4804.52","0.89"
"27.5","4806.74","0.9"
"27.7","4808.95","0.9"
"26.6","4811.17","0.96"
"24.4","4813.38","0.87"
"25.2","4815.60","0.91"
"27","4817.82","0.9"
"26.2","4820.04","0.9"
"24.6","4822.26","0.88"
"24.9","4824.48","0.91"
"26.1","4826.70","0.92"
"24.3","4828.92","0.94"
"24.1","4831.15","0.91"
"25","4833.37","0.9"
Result 26.9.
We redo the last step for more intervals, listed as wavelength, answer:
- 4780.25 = 19.7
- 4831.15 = 24.1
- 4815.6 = 25.2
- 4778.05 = 21.1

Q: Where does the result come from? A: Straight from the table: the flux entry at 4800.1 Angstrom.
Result 25.3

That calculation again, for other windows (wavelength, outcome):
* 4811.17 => 26.6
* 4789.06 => 21.5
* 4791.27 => 22.8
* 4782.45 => 20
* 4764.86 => 24.4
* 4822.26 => 24.6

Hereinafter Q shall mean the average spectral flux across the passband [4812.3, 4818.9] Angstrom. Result 25.5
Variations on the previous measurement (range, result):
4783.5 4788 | 22.3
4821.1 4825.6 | 24.8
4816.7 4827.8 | 25.8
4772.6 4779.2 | 21.3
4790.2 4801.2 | 25.1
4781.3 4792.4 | 21.8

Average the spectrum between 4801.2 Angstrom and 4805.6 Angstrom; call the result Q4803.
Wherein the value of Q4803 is 26.9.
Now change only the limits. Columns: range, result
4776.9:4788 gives 21.1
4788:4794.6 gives 23.2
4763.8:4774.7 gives 22.9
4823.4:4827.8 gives 25.5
